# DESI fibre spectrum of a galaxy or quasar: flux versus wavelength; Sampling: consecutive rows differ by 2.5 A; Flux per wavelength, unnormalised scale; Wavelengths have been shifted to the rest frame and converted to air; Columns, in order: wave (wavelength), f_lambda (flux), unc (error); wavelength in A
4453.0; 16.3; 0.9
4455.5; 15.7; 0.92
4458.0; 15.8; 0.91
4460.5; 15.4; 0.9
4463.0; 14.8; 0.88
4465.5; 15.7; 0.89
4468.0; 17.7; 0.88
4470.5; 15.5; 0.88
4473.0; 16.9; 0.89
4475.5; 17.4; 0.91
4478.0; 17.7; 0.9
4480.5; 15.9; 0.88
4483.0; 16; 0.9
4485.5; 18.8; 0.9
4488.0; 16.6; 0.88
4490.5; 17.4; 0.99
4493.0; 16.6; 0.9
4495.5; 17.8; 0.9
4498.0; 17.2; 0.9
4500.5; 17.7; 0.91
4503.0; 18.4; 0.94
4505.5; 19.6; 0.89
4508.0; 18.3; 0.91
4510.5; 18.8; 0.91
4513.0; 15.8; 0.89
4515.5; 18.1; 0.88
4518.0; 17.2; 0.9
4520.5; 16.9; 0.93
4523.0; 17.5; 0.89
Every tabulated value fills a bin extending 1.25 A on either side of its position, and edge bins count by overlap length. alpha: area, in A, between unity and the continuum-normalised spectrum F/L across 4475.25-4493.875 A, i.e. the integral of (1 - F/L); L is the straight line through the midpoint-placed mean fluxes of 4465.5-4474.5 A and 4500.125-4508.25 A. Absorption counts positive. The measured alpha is 0.4 A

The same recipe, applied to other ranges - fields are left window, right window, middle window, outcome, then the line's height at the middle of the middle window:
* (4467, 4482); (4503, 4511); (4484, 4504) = 0.5 A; 18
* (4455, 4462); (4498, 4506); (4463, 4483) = -0.1 A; 16.5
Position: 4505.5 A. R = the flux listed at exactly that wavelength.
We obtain 19.6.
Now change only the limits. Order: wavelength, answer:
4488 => 16.6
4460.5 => 15.4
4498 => 17.2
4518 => 17.2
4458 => 15.8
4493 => 16.6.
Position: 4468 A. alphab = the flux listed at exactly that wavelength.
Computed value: 17.7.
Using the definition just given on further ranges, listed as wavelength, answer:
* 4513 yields 15.8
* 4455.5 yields 15.7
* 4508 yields 18.3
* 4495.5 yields 17.8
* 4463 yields 14.8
